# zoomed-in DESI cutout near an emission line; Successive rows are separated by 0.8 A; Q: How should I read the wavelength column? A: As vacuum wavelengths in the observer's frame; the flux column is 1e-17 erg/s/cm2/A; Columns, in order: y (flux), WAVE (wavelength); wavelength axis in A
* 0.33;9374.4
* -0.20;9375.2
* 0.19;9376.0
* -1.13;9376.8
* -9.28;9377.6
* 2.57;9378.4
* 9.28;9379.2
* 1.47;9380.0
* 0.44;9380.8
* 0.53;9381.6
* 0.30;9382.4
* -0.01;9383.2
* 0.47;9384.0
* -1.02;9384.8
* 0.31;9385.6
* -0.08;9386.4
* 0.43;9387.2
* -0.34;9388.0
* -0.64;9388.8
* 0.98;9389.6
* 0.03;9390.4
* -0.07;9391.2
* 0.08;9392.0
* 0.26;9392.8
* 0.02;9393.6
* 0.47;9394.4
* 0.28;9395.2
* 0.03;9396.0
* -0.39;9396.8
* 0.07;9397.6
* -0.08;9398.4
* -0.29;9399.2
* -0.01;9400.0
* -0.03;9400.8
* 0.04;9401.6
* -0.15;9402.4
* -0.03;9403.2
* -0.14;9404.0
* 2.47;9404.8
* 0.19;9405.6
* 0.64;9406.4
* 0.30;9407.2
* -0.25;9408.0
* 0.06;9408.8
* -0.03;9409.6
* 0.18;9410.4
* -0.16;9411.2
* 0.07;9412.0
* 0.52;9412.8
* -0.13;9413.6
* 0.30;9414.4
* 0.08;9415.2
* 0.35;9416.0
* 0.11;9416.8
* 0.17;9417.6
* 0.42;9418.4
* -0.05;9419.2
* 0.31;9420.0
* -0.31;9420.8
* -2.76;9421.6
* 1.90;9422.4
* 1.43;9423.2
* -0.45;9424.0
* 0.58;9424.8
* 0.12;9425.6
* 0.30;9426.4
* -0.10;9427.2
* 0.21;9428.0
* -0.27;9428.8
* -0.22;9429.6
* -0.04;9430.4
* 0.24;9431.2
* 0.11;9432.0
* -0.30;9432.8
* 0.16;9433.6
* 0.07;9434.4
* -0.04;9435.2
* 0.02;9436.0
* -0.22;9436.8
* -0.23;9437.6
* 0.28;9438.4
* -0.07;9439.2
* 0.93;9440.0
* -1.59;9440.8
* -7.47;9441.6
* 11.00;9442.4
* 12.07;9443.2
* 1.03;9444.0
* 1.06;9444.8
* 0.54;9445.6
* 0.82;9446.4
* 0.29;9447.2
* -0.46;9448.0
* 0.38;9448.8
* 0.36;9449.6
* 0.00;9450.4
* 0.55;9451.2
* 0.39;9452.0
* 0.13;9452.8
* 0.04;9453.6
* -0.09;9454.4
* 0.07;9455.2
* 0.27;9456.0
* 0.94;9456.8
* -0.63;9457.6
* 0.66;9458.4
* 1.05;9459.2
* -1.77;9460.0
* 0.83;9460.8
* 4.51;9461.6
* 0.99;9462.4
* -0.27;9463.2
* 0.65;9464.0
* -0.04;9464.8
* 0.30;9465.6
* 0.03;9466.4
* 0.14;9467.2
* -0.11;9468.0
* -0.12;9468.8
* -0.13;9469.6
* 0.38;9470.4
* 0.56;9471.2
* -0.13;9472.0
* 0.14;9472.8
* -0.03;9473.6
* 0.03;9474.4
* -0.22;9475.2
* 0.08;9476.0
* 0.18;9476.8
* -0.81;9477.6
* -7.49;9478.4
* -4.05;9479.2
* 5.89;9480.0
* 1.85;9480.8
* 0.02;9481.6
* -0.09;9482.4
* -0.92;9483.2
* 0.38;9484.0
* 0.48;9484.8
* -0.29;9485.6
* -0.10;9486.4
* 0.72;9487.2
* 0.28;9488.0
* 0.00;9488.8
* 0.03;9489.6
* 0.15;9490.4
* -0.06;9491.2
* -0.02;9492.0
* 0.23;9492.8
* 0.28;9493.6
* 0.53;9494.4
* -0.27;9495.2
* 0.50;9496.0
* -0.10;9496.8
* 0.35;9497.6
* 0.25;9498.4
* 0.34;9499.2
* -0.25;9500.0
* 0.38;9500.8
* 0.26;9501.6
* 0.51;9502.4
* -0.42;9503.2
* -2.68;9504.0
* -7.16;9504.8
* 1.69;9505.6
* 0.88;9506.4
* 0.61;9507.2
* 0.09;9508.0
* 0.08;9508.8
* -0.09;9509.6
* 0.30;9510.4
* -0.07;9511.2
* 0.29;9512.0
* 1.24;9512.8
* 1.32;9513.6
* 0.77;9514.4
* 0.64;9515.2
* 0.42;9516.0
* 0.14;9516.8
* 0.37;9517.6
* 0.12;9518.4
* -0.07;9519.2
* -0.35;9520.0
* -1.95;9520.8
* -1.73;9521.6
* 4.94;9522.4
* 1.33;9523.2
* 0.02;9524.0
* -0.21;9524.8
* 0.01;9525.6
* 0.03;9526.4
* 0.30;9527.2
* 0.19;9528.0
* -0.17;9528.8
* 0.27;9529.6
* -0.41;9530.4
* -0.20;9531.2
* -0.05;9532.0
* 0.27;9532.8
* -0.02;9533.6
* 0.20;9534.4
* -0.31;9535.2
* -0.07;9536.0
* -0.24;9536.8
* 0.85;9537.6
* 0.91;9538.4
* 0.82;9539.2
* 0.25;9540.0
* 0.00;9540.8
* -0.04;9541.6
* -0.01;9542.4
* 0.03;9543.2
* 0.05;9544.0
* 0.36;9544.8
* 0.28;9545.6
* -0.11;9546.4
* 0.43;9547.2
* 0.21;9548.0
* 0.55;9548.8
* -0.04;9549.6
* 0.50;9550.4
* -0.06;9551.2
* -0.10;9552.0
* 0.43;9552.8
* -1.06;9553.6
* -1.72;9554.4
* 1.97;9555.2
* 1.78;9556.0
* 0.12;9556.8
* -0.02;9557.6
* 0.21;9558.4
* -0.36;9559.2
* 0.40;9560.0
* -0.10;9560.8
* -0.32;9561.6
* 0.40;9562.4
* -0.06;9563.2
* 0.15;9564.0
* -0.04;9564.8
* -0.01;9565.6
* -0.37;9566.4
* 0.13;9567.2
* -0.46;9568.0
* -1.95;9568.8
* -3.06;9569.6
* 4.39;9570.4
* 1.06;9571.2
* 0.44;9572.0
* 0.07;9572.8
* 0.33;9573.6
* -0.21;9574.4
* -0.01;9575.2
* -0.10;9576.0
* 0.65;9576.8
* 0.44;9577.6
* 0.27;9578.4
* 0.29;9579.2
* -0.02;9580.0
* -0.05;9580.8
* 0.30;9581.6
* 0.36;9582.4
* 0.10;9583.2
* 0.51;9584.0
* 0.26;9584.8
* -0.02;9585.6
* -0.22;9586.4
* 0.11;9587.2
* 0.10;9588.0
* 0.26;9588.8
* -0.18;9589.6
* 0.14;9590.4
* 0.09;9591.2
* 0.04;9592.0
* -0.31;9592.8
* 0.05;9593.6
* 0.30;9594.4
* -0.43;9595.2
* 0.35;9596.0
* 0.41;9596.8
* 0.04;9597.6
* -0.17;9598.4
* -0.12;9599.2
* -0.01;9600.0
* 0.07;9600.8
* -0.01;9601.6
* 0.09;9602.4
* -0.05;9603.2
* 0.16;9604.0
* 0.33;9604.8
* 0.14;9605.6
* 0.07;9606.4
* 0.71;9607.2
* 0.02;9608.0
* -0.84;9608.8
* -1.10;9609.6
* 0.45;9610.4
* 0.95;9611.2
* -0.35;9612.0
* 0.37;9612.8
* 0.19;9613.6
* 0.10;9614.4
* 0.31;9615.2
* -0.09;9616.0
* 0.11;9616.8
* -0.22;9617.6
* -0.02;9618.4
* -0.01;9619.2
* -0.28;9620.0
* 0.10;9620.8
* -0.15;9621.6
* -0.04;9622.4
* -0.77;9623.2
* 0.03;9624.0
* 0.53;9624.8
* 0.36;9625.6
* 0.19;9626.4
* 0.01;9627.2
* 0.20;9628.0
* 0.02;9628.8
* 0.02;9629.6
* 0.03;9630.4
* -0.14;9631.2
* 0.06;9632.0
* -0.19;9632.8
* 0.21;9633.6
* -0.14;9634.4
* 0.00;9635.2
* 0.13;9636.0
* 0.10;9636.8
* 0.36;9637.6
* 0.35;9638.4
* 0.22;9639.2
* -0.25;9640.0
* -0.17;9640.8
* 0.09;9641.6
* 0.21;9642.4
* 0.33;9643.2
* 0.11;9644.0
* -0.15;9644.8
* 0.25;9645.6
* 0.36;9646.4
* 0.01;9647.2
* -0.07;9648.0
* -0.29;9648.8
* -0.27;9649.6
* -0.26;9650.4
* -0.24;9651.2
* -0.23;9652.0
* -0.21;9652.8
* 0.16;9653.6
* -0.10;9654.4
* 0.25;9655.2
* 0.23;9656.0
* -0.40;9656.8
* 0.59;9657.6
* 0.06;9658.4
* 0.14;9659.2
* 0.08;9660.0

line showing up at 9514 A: H-beta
